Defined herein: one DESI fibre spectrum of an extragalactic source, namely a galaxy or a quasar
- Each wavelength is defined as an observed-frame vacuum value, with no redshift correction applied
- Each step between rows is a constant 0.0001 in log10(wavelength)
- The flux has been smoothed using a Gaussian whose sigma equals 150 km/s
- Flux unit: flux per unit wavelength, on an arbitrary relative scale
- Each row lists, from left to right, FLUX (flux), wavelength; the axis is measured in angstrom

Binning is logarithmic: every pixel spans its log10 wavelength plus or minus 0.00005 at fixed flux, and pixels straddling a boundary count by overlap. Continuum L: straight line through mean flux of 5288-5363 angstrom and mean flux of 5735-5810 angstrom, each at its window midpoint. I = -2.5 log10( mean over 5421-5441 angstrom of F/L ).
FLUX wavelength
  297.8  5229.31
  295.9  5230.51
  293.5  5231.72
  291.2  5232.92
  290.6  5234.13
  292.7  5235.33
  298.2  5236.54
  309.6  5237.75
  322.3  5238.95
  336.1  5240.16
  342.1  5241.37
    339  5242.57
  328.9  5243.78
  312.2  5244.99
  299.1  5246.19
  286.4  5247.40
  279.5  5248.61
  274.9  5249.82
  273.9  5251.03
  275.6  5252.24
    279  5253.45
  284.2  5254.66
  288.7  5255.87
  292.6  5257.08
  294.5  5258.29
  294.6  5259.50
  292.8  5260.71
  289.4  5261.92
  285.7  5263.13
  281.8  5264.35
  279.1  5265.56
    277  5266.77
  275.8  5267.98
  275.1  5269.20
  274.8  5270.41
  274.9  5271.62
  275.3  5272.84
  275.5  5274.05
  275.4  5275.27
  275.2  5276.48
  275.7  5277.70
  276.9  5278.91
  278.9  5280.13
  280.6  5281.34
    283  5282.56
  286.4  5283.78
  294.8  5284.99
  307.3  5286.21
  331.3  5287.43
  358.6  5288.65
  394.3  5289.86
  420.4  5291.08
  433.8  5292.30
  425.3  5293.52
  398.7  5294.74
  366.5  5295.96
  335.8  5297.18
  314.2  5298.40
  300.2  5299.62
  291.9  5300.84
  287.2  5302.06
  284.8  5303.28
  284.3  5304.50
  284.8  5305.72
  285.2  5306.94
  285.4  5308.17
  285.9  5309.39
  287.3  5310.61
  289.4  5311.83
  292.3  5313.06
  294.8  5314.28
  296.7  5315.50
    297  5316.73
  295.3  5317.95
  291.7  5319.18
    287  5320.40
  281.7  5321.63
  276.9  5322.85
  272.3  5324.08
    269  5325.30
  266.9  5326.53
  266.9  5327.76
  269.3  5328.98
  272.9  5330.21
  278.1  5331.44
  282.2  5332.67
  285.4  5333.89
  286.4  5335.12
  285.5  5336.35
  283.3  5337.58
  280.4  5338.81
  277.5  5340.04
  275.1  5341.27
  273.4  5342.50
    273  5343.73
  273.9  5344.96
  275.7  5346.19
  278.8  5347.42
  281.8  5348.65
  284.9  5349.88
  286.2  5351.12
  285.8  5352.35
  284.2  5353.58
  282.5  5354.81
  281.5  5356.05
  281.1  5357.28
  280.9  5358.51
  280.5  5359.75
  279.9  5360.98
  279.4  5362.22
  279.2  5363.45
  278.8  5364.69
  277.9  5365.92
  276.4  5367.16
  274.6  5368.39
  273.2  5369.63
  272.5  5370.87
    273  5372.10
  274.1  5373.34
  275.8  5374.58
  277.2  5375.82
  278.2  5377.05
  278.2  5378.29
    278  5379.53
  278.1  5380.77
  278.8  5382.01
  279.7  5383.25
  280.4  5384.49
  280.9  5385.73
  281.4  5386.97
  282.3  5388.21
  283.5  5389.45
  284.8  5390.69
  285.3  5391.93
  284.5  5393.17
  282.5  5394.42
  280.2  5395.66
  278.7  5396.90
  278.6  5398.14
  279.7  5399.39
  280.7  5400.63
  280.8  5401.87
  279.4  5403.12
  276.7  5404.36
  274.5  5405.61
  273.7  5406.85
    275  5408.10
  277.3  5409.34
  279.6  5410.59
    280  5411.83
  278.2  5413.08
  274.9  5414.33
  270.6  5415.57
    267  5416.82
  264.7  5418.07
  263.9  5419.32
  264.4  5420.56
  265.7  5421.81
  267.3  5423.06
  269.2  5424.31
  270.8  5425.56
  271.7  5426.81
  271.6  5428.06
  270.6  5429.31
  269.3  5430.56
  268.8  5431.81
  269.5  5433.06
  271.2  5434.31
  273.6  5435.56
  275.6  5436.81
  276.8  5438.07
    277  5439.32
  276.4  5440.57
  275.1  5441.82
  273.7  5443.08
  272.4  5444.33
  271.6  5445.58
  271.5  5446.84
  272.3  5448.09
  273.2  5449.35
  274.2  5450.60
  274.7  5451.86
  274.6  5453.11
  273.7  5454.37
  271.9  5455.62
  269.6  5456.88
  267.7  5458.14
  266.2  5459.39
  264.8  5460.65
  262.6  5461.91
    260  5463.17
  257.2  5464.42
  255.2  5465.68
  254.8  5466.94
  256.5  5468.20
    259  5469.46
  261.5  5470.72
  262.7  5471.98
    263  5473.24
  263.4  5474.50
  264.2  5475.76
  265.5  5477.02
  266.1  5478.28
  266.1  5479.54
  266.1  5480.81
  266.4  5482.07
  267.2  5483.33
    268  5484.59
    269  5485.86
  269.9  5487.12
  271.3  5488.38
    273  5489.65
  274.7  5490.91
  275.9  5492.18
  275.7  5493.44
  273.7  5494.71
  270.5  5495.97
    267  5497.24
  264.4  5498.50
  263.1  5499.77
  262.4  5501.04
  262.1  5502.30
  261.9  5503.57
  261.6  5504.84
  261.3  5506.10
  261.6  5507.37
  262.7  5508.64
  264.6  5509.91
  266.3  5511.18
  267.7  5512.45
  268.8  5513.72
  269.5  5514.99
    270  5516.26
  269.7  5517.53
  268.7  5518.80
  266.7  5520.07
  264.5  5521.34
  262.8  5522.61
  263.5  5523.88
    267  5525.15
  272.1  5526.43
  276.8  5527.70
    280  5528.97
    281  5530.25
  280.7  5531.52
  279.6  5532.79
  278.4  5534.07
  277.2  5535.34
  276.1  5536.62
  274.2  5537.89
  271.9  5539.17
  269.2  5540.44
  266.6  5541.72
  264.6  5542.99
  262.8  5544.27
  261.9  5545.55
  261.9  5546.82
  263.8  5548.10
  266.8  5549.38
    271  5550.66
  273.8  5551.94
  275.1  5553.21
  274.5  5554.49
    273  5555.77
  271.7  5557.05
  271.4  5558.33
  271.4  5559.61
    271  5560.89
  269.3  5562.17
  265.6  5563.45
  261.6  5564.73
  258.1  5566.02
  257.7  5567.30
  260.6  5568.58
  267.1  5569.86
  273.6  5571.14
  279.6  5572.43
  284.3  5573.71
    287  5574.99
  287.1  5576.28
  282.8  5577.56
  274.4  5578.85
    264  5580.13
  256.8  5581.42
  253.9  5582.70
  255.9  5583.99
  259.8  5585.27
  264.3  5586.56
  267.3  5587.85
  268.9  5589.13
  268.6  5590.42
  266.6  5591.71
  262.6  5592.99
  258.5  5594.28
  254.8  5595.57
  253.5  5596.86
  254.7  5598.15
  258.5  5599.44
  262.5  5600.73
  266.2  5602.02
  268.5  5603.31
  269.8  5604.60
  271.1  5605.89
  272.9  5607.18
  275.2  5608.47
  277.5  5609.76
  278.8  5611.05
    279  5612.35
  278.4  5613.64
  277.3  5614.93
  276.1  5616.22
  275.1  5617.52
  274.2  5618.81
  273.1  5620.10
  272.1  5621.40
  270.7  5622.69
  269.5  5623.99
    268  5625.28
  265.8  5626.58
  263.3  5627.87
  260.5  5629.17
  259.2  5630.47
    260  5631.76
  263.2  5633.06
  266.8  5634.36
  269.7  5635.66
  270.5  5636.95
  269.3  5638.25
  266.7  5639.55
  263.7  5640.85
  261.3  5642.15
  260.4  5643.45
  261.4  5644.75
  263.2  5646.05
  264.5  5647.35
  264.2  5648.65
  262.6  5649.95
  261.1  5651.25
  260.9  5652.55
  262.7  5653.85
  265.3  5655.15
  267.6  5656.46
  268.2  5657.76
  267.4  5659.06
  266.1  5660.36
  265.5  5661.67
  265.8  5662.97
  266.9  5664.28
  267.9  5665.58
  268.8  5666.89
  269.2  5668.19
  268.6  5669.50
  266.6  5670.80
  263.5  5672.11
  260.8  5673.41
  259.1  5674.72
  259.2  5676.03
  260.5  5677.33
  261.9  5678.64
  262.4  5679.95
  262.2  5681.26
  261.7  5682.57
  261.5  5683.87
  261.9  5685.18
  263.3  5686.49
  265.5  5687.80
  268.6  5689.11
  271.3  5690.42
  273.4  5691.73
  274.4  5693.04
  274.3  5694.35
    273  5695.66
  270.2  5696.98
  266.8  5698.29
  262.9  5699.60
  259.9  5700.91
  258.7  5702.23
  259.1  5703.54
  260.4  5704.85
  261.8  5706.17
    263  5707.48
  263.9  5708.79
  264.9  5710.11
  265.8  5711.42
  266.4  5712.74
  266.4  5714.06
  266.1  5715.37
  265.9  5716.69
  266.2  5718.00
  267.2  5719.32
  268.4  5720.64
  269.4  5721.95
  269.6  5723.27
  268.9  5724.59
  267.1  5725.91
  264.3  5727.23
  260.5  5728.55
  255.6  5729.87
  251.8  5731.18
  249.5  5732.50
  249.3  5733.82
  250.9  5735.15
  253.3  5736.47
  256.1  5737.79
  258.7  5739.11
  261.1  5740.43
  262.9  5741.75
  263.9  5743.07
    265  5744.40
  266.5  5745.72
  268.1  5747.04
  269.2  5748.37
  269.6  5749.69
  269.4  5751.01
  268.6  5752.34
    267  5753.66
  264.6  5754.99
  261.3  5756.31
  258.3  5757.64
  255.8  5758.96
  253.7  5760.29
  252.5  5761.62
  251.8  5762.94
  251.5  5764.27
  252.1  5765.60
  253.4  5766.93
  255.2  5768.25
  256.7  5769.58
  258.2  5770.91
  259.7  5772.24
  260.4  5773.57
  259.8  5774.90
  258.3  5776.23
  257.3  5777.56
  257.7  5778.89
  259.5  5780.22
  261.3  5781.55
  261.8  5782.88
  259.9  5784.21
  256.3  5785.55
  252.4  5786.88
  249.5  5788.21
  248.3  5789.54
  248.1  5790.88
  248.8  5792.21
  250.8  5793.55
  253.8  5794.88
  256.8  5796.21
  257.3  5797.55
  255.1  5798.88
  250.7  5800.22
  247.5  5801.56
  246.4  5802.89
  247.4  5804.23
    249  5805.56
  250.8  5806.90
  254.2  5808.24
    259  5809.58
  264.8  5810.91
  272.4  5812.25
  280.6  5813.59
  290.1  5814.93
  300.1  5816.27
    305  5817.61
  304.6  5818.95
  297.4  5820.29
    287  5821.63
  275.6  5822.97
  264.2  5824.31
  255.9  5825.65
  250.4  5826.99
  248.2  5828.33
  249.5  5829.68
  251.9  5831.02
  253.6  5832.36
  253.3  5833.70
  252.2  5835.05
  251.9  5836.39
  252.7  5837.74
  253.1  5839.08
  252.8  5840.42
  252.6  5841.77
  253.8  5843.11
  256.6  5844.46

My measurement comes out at 0.06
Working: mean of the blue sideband 297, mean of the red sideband 257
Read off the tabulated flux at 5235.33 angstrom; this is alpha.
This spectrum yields 292.7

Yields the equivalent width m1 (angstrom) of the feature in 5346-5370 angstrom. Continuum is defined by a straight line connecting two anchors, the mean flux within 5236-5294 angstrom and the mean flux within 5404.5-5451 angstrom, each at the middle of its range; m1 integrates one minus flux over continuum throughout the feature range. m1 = 0.4 angstrom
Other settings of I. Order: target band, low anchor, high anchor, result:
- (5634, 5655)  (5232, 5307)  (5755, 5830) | 0.03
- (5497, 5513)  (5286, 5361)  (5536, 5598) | 0.05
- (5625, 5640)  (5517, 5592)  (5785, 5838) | 0.01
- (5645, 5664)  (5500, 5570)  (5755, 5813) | -0.01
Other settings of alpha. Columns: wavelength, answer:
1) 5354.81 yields 282.5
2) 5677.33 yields 260.5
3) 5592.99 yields 262.6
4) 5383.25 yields 279.7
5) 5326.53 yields 266.9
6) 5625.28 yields 268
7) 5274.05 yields 275.5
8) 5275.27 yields 275.4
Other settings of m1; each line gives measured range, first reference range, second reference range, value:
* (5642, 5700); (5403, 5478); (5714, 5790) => -0.6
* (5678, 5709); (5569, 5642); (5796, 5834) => 0.2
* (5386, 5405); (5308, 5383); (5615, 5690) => -0.2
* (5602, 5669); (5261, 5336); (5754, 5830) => 1.1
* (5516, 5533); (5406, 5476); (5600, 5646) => -0.1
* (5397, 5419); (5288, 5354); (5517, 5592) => 1.0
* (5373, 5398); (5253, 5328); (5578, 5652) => 0.8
